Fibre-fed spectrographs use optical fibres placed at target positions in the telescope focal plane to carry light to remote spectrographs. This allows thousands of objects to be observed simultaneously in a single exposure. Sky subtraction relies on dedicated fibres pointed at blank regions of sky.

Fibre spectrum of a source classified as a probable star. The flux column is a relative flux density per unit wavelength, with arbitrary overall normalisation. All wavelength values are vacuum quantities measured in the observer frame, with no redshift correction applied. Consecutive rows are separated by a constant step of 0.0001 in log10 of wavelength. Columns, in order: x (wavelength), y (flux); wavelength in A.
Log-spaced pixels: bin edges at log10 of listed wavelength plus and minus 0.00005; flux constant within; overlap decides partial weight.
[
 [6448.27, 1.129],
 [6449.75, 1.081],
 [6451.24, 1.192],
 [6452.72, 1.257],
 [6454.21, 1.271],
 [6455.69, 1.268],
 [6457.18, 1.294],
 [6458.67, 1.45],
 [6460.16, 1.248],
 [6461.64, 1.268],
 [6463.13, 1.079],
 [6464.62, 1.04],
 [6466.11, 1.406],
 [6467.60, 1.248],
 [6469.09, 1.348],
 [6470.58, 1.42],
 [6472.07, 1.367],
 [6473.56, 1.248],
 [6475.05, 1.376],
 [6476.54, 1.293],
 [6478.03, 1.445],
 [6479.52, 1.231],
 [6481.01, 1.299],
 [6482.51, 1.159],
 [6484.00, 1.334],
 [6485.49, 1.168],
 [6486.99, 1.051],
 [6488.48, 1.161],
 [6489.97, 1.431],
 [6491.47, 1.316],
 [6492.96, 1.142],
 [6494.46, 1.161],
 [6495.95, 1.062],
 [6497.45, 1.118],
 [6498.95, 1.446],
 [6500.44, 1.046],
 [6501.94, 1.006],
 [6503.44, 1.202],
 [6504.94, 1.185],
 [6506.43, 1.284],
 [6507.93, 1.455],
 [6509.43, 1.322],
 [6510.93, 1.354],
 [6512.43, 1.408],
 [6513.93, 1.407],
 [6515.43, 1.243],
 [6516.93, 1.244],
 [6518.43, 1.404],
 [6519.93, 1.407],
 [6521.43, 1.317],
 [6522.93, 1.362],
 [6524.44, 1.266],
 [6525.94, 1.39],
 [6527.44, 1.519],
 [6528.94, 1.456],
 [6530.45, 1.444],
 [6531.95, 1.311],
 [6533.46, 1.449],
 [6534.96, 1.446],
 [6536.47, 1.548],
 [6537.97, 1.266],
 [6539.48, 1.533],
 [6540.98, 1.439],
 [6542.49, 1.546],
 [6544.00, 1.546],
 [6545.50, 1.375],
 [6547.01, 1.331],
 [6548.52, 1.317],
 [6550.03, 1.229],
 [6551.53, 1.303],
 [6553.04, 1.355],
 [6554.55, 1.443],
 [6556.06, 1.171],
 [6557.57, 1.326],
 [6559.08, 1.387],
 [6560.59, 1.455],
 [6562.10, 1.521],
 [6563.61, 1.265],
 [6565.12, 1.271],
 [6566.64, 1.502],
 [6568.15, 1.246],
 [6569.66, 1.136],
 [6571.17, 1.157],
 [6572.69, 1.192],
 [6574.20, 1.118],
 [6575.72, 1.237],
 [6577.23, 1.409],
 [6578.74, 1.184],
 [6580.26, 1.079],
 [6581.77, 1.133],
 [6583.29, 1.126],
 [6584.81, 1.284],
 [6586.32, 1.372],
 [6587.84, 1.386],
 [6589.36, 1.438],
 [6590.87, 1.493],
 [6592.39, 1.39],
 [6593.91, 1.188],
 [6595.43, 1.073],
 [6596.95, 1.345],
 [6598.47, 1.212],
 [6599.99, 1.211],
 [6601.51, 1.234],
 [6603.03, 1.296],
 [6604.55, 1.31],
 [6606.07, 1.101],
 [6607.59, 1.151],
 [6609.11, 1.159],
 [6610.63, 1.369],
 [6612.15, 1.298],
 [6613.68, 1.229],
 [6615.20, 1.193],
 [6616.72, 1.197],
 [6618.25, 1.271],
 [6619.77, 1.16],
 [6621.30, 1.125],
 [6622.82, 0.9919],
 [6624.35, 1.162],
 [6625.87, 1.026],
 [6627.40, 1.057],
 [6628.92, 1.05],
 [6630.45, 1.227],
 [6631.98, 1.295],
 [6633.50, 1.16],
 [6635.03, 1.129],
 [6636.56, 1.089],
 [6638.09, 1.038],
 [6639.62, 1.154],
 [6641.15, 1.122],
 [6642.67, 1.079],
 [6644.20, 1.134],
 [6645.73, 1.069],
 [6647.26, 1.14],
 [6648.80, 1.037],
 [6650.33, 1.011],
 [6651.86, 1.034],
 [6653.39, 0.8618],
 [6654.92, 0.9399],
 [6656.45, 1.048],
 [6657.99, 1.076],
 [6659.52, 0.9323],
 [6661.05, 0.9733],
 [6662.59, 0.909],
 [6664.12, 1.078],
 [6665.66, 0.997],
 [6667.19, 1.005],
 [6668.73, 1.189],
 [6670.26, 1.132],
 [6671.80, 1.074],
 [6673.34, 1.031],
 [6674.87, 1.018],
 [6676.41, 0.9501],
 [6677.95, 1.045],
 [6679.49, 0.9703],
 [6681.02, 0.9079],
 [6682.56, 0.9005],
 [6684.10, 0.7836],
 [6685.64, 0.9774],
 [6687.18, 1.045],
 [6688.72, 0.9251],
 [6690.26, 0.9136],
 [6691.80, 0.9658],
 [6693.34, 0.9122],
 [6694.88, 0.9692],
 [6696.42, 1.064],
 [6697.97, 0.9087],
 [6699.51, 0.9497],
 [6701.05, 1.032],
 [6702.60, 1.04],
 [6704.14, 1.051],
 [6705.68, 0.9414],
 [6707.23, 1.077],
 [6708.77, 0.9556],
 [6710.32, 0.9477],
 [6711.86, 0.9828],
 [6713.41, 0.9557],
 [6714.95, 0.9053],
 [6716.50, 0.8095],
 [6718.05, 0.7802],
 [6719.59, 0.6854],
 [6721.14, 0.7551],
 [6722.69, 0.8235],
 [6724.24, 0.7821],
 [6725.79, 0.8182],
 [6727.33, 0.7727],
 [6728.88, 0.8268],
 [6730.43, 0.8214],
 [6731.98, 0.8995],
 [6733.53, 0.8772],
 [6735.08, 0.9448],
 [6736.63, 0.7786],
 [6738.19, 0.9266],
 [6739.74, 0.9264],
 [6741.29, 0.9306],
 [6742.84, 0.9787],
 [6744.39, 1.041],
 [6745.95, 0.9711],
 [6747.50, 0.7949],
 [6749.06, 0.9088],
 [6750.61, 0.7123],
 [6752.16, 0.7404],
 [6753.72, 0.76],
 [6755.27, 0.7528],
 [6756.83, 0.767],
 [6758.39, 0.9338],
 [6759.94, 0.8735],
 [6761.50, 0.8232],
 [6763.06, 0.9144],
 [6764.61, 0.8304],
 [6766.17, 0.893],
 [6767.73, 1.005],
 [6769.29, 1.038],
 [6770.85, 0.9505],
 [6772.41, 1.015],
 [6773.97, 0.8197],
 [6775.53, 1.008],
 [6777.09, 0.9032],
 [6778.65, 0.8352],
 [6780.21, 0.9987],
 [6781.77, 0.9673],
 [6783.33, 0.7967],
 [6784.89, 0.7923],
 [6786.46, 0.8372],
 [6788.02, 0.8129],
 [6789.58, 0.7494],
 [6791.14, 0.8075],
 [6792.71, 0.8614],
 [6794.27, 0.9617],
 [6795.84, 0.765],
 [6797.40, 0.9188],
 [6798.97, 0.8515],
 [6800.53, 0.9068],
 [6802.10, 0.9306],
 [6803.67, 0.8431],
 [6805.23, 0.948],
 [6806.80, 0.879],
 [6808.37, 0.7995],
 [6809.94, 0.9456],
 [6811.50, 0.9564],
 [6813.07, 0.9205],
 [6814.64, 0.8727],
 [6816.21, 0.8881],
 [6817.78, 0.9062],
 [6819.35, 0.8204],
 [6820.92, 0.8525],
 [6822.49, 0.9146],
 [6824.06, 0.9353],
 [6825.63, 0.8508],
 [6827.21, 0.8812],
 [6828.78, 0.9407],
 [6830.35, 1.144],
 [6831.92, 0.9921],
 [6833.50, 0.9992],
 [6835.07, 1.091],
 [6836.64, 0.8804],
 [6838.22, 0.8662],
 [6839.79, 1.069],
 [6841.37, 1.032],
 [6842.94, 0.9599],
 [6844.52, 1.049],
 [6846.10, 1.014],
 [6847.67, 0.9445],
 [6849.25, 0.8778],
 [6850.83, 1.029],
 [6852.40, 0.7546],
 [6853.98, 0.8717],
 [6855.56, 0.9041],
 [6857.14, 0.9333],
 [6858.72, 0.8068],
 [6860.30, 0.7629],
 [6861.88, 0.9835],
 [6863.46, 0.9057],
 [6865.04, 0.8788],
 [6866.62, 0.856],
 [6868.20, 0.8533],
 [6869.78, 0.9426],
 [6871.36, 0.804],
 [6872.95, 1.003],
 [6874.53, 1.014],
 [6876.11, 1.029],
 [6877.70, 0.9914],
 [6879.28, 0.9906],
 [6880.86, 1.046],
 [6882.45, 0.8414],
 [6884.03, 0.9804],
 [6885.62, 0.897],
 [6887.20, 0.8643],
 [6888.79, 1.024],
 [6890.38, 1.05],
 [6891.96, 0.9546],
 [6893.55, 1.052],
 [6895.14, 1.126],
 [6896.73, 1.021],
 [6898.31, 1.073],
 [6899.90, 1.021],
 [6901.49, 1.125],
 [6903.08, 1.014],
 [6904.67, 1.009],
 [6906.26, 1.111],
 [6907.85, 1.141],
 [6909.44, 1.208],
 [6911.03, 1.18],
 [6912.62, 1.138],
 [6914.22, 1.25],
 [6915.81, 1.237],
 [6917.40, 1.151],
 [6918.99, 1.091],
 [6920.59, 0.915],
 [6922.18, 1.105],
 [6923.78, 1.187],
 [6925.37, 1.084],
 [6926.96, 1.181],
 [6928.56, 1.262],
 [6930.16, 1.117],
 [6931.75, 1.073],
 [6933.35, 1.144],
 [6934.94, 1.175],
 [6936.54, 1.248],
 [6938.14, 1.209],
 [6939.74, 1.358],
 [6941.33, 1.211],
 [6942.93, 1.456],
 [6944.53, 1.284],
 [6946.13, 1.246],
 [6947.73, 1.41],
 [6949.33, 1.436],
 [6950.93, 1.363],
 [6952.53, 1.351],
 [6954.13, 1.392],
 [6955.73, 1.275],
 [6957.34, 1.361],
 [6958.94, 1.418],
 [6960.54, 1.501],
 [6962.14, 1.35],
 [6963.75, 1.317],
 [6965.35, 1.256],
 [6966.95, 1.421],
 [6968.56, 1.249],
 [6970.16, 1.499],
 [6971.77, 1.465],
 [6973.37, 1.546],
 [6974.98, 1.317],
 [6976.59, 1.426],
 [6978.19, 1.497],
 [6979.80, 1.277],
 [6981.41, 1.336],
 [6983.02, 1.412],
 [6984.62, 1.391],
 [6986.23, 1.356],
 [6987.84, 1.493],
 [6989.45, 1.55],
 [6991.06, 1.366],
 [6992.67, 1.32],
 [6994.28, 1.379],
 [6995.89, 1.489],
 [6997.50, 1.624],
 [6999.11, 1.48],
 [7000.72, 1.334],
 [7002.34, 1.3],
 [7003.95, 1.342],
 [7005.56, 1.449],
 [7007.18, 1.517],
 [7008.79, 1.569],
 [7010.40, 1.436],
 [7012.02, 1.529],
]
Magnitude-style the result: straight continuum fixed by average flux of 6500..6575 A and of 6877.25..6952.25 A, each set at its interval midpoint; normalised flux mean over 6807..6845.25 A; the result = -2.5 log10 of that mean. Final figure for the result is 0.25 mag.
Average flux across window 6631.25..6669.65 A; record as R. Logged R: 1.06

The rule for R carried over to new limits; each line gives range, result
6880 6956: 1.15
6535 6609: 1.3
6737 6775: 0.887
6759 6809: 0.886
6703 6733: 0.875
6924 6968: 1.29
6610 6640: 1.16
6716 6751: 0.853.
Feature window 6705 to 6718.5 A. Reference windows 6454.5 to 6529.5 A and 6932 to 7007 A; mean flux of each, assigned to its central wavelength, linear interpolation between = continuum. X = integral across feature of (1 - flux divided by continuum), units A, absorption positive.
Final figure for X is 4.0 A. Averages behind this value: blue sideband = 1.28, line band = 0.931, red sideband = 1.37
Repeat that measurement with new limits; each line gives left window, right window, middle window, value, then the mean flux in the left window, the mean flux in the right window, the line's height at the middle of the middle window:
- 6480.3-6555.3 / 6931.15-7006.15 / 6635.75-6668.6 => 7.3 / 1.32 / 1.37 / 1.33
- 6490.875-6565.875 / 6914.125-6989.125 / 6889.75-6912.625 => 4.0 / 1.34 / 1.3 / 1.31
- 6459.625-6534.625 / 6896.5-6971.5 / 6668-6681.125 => 2.3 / 1.29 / 1.23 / 1.26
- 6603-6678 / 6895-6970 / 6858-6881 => 5.3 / 1.1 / 1.22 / 1.2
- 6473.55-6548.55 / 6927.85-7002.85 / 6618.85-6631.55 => 2.1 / 1.32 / 1.36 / 1.33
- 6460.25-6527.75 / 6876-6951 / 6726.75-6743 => 4.3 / 1.27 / 1.13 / 1.19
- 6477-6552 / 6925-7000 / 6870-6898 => 7.5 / 1.32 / 1.35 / 1.34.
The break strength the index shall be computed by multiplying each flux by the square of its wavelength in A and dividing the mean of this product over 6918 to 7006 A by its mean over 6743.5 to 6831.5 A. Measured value 1.58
